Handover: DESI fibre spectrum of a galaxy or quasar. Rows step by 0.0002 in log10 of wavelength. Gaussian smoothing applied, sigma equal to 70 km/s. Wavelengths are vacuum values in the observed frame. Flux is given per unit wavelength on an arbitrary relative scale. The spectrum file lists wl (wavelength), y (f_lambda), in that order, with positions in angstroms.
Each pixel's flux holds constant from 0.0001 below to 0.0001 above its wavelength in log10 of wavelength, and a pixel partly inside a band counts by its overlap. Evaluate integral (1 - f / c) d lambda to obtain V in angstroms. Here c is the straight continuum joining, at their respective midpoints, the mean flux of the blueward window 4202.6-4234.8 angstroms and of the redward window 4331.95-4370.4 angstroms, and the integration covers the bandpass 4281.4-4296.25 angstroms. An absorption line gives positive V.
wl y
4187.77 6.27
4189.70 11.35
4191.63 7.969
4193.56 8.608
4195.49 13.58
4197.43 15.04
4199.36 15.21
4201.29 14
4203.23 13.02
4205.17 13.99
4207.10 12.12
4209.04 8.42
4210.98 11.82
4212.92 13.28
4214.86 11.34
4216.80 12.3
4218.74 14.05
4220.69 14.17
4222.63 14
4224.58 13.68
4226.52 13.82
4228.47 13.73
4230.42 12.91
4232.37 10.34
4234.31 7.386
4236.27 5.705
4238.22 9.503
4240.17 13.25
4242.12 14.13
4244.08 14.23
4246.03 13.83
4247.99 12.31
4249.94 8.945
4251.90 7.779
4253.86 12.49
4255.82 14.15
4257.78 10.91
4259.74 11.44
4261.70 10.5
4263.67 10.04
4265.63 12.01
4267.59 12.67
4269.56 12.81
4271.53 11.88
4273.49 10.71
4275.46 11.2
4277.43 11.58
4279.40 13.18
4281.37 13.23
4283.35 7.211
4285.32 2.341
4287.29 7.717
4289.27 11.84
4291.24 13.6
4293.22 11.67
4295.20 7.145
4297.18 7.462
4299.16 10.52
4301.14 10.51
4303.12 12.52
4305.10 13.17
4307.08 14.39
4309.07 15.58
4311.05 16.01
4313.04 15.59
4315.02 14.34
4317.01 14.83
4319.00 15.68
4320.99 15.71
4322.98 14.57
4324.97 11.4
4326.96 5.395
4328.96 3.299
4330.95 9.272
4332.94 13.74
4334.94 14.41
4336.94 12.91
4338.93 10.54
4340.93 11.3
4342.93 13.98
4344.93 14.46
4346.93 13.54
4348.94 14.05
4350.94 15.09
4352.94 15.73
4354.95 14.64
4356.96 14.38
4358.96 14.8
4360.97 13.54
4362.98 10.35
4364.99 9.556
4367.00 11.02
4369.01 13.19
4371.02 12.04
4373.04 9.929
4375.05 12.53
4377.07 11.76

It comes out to 4.37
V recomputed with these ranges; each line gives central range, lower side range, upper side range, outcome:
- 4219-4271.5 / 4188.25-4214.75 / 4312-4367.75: 1.94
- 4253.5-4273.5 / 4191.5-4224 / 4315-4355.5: 1.39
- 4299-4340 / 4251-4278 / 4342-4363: 1.61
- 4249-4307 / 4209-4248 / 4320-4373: 6.98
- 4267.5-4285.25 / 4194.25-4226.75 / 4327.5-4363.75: 2.53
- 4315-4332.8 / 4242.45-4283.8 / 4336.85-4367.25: 1.57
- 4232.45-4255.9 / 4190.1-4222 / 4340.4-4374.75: 2.96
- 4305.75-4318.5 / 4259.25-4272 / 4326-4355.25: -3.39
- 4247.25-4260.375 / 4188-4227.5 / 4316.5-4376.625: 1.43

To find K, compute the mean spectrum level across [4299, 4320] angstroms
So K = 14.1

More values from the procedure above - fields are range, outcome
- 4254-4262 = 11.9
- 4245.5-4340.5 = 11.6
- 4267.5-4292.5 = 10.7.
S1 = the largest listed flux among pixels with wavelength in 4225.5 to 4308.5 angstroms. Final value 14.39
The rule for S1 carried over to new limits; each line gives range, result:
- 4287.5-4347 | 16.01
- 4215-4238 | 14.17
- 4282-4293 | 13.6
